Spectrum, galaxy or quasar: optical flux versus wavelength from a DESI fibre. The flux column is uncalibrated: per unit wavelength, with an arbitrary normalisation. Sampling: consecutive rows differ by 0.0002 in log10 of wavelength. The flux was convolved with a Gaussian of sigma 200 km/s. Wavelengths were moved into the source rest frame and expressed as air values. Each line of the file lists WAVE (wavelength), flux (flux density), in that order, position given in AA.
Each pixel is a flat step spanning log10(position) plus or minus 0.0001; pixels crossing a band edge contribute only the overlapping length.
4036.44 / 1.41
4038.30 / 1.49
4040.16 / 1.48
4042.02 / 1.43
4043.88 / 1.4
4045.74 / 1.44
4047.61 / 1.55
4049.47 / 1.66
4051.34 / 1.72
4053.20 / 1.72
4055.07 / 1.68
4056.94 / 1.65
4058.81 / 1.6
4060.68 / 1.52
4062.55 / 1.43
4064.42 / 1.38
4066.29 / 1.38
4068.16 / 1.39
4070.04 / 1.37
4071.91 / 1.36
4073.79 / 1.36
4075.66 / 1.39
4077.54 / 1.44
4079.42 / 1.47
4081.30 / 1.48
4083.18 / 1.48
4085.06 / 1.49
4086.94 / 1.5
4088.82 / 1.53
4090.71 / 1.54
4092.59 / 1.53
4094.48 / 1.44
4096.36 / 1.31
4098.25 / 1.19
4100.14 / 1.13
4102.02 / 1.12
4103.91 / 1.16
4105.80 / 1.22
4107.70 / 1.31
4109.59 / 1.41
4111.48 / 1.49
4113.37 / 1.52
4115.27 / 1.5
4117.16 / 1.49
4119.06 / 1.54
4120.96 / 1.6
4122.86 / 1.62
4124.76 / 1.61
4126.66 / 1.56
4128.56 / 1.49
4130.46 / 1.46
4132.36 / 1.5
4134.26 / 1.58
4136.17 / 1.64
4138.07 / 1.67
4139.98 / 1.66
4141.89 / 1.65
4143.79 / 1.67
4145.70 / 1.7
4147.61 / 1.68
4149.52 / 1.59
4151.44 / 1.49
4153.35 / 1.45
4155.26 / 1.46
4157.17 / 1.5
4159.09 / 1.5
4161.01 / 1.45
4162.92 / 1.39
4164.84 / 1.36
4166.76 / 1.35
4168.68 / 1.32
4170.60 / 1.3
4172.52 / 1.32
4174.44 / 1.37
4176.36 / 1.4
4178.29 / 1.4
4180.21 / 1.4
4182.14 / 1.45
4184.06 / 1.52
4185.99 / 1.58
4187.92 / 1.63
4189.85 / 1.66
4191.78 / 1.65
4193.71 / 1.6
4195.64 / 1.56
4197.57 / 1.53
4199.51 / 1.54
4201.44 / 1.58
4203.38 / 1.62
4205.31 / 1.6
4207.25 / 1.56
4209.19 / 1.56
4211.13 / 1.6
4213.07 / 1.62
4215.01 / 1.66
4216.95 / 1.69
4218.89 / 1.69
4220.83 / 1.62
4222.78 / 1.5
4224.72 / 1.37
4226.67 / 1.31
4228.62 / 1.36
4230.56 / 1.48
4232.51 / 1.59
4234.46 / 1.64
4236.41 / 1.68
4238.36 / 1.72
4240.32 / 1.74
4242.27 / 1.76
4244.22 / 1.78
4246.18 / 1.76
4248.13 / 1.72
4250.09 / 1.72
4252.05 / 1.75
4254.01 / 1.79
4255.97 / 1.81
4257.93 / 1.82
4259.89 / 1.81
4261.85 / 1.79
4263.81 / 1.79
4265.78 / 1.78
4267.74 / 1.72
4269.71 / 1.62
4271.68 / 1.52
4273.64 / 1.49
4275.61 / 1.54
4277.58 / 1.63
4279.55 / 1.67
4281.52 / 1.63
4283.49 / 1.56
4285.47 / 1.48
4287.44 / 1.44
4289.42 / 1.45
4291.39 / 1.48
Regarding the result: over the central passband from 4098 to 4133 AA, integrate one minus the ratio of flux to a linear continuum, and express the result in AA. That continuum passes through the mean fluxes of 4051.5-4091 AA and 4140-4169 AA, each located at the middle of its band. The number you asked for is 1.9 AA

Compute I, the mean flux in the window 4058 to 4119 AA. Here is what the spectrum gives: 1.41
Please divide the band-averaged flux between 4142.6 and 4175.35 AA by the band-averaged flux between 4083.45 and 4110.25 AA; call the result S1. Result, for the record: 1.09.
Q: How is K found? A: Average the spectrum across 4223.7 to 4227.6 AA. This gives 1.34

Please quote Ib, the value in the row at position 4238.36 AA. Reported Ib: 1.72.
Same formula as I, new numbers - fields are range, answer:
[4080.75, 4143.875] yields 1.47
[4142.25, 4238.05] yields 1.52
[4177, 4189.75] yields 1.5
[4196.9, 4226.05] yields 1.58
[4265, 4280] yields 1.62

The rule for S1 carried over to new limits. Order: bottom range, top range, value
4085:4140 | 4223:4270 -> 1.15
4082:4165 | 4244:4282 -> 1.15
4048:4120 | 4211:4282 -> 1.14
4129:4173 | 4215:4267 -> 1.11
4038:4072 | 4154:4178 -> 0.92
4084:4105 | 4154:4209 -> 1.09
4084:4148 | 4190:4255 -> 1.09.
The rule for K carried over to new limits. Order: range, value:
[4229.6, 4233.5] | 1.53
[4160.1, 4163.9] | 1.42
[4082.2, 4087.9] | 1.49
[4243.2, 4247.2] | 1.77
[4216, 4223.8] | 1.62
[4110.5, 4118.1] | 1.5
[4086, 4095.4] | 1.51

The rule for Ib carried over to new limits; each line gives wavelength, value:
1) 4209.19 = 1.56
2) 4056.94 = 1.65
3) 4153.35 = 1.45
